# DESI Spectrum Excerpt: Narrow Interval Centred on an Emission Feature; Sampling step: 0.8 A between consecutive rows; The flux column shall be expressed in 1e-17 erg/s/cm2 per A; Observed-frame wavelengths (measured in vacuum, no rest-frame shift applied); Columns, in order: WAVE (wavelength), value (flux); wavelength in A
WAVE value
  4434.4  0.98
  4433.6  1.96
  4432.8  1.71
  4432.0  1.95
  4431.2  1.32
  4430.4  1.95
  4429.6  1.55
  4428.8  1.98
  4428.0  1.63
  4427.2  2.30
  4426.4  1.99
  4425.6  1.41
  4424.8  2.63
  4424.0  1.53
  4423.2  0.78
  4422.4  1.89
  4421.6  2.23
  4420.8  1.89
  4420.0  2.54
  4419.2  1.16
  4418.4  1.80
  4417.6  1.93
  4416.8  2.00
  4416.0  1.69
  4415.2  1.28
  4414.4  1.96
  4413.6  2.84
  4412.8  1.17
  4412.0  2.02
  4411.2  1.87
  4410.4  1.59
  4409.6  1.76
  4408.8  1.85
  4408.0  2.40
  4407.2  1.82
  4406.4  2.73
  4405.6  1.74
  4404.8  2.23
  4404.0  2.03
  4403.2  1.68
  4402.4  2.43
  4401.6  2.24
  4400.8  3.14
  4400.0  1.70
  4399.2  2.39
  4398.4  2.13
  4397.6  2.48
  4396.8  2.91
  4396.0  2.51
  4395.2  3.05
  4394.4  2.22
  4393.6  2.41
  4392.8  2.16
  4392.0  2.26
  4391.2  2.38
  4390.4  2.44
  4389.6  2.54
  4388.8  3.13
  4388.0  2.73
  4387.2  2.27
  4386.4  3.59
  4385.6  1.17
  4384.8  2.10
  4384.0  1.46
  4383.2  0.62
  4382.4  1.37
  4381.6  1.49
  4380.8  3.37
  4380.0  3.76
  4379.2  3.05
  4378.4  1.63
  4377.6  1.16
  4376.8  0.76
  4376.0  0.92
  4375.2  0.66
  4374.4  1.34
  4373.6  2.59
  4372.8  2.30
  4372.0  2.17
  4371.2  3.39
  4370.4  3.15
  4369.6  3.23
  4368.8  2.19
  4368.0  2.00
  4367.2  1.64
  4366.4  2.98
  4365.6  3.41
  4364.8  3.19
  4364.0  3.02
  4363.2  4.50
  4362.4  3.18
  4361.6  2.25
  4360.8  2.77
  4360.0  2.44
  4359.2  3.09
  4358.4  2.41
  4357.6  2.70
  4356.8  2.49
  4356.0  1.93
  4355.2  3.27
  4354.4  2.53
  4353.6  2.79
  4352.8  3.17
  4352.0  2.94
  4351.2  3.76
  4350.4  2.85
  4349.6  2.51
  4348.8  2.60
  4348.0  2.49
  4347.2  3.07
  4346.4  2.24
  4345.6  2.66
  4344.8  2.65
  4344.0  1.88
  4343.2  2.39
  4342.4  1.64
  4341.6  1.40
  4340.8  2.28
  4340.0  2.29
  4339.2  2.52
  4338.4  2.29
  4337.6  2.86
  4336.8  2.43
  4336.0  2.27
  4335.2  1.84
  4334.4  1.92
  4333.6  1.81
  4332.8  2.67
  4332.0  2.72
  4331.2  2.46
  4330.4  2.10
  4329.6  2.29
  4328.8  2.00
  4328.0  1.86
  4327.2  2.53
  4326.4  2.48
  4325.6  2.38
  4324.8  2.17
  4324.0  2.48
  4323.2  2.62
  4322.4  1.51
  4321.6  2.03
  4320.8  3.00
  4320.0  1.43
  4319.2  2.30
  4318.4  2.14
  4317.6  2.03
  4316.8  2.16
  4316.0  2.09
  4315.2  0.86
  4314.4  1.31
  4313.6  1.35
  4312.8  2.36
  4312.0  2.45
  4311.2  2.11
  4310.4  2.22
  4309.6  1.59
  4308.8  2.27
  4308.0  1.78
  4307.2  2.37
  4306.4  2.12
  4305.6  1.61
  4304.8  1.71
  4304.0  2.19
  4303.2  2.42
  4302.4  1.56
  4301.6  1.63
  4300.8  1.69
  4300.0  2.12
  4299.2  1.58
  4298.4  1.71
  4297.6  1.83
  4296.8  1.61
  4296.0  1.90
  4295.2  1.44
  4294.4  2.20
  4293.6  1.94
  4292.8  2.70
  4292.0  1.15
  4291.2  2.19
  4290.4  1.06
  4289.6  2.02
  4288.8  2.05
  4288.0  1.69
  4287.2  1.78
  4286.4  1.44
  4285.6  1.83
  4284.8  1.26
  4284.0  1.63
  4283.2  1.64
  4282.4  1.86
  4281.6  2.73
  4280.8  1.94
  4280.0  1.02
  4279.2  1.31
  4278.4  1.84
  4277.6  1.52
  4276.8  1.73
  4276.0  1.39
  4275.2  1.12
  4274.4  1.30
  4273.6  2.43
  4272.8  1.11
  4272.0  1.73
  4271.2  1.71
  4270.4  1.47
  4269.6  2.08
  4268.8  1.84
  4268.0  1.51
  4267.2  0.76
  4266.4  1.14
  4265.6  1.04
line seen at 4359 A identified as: C IV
